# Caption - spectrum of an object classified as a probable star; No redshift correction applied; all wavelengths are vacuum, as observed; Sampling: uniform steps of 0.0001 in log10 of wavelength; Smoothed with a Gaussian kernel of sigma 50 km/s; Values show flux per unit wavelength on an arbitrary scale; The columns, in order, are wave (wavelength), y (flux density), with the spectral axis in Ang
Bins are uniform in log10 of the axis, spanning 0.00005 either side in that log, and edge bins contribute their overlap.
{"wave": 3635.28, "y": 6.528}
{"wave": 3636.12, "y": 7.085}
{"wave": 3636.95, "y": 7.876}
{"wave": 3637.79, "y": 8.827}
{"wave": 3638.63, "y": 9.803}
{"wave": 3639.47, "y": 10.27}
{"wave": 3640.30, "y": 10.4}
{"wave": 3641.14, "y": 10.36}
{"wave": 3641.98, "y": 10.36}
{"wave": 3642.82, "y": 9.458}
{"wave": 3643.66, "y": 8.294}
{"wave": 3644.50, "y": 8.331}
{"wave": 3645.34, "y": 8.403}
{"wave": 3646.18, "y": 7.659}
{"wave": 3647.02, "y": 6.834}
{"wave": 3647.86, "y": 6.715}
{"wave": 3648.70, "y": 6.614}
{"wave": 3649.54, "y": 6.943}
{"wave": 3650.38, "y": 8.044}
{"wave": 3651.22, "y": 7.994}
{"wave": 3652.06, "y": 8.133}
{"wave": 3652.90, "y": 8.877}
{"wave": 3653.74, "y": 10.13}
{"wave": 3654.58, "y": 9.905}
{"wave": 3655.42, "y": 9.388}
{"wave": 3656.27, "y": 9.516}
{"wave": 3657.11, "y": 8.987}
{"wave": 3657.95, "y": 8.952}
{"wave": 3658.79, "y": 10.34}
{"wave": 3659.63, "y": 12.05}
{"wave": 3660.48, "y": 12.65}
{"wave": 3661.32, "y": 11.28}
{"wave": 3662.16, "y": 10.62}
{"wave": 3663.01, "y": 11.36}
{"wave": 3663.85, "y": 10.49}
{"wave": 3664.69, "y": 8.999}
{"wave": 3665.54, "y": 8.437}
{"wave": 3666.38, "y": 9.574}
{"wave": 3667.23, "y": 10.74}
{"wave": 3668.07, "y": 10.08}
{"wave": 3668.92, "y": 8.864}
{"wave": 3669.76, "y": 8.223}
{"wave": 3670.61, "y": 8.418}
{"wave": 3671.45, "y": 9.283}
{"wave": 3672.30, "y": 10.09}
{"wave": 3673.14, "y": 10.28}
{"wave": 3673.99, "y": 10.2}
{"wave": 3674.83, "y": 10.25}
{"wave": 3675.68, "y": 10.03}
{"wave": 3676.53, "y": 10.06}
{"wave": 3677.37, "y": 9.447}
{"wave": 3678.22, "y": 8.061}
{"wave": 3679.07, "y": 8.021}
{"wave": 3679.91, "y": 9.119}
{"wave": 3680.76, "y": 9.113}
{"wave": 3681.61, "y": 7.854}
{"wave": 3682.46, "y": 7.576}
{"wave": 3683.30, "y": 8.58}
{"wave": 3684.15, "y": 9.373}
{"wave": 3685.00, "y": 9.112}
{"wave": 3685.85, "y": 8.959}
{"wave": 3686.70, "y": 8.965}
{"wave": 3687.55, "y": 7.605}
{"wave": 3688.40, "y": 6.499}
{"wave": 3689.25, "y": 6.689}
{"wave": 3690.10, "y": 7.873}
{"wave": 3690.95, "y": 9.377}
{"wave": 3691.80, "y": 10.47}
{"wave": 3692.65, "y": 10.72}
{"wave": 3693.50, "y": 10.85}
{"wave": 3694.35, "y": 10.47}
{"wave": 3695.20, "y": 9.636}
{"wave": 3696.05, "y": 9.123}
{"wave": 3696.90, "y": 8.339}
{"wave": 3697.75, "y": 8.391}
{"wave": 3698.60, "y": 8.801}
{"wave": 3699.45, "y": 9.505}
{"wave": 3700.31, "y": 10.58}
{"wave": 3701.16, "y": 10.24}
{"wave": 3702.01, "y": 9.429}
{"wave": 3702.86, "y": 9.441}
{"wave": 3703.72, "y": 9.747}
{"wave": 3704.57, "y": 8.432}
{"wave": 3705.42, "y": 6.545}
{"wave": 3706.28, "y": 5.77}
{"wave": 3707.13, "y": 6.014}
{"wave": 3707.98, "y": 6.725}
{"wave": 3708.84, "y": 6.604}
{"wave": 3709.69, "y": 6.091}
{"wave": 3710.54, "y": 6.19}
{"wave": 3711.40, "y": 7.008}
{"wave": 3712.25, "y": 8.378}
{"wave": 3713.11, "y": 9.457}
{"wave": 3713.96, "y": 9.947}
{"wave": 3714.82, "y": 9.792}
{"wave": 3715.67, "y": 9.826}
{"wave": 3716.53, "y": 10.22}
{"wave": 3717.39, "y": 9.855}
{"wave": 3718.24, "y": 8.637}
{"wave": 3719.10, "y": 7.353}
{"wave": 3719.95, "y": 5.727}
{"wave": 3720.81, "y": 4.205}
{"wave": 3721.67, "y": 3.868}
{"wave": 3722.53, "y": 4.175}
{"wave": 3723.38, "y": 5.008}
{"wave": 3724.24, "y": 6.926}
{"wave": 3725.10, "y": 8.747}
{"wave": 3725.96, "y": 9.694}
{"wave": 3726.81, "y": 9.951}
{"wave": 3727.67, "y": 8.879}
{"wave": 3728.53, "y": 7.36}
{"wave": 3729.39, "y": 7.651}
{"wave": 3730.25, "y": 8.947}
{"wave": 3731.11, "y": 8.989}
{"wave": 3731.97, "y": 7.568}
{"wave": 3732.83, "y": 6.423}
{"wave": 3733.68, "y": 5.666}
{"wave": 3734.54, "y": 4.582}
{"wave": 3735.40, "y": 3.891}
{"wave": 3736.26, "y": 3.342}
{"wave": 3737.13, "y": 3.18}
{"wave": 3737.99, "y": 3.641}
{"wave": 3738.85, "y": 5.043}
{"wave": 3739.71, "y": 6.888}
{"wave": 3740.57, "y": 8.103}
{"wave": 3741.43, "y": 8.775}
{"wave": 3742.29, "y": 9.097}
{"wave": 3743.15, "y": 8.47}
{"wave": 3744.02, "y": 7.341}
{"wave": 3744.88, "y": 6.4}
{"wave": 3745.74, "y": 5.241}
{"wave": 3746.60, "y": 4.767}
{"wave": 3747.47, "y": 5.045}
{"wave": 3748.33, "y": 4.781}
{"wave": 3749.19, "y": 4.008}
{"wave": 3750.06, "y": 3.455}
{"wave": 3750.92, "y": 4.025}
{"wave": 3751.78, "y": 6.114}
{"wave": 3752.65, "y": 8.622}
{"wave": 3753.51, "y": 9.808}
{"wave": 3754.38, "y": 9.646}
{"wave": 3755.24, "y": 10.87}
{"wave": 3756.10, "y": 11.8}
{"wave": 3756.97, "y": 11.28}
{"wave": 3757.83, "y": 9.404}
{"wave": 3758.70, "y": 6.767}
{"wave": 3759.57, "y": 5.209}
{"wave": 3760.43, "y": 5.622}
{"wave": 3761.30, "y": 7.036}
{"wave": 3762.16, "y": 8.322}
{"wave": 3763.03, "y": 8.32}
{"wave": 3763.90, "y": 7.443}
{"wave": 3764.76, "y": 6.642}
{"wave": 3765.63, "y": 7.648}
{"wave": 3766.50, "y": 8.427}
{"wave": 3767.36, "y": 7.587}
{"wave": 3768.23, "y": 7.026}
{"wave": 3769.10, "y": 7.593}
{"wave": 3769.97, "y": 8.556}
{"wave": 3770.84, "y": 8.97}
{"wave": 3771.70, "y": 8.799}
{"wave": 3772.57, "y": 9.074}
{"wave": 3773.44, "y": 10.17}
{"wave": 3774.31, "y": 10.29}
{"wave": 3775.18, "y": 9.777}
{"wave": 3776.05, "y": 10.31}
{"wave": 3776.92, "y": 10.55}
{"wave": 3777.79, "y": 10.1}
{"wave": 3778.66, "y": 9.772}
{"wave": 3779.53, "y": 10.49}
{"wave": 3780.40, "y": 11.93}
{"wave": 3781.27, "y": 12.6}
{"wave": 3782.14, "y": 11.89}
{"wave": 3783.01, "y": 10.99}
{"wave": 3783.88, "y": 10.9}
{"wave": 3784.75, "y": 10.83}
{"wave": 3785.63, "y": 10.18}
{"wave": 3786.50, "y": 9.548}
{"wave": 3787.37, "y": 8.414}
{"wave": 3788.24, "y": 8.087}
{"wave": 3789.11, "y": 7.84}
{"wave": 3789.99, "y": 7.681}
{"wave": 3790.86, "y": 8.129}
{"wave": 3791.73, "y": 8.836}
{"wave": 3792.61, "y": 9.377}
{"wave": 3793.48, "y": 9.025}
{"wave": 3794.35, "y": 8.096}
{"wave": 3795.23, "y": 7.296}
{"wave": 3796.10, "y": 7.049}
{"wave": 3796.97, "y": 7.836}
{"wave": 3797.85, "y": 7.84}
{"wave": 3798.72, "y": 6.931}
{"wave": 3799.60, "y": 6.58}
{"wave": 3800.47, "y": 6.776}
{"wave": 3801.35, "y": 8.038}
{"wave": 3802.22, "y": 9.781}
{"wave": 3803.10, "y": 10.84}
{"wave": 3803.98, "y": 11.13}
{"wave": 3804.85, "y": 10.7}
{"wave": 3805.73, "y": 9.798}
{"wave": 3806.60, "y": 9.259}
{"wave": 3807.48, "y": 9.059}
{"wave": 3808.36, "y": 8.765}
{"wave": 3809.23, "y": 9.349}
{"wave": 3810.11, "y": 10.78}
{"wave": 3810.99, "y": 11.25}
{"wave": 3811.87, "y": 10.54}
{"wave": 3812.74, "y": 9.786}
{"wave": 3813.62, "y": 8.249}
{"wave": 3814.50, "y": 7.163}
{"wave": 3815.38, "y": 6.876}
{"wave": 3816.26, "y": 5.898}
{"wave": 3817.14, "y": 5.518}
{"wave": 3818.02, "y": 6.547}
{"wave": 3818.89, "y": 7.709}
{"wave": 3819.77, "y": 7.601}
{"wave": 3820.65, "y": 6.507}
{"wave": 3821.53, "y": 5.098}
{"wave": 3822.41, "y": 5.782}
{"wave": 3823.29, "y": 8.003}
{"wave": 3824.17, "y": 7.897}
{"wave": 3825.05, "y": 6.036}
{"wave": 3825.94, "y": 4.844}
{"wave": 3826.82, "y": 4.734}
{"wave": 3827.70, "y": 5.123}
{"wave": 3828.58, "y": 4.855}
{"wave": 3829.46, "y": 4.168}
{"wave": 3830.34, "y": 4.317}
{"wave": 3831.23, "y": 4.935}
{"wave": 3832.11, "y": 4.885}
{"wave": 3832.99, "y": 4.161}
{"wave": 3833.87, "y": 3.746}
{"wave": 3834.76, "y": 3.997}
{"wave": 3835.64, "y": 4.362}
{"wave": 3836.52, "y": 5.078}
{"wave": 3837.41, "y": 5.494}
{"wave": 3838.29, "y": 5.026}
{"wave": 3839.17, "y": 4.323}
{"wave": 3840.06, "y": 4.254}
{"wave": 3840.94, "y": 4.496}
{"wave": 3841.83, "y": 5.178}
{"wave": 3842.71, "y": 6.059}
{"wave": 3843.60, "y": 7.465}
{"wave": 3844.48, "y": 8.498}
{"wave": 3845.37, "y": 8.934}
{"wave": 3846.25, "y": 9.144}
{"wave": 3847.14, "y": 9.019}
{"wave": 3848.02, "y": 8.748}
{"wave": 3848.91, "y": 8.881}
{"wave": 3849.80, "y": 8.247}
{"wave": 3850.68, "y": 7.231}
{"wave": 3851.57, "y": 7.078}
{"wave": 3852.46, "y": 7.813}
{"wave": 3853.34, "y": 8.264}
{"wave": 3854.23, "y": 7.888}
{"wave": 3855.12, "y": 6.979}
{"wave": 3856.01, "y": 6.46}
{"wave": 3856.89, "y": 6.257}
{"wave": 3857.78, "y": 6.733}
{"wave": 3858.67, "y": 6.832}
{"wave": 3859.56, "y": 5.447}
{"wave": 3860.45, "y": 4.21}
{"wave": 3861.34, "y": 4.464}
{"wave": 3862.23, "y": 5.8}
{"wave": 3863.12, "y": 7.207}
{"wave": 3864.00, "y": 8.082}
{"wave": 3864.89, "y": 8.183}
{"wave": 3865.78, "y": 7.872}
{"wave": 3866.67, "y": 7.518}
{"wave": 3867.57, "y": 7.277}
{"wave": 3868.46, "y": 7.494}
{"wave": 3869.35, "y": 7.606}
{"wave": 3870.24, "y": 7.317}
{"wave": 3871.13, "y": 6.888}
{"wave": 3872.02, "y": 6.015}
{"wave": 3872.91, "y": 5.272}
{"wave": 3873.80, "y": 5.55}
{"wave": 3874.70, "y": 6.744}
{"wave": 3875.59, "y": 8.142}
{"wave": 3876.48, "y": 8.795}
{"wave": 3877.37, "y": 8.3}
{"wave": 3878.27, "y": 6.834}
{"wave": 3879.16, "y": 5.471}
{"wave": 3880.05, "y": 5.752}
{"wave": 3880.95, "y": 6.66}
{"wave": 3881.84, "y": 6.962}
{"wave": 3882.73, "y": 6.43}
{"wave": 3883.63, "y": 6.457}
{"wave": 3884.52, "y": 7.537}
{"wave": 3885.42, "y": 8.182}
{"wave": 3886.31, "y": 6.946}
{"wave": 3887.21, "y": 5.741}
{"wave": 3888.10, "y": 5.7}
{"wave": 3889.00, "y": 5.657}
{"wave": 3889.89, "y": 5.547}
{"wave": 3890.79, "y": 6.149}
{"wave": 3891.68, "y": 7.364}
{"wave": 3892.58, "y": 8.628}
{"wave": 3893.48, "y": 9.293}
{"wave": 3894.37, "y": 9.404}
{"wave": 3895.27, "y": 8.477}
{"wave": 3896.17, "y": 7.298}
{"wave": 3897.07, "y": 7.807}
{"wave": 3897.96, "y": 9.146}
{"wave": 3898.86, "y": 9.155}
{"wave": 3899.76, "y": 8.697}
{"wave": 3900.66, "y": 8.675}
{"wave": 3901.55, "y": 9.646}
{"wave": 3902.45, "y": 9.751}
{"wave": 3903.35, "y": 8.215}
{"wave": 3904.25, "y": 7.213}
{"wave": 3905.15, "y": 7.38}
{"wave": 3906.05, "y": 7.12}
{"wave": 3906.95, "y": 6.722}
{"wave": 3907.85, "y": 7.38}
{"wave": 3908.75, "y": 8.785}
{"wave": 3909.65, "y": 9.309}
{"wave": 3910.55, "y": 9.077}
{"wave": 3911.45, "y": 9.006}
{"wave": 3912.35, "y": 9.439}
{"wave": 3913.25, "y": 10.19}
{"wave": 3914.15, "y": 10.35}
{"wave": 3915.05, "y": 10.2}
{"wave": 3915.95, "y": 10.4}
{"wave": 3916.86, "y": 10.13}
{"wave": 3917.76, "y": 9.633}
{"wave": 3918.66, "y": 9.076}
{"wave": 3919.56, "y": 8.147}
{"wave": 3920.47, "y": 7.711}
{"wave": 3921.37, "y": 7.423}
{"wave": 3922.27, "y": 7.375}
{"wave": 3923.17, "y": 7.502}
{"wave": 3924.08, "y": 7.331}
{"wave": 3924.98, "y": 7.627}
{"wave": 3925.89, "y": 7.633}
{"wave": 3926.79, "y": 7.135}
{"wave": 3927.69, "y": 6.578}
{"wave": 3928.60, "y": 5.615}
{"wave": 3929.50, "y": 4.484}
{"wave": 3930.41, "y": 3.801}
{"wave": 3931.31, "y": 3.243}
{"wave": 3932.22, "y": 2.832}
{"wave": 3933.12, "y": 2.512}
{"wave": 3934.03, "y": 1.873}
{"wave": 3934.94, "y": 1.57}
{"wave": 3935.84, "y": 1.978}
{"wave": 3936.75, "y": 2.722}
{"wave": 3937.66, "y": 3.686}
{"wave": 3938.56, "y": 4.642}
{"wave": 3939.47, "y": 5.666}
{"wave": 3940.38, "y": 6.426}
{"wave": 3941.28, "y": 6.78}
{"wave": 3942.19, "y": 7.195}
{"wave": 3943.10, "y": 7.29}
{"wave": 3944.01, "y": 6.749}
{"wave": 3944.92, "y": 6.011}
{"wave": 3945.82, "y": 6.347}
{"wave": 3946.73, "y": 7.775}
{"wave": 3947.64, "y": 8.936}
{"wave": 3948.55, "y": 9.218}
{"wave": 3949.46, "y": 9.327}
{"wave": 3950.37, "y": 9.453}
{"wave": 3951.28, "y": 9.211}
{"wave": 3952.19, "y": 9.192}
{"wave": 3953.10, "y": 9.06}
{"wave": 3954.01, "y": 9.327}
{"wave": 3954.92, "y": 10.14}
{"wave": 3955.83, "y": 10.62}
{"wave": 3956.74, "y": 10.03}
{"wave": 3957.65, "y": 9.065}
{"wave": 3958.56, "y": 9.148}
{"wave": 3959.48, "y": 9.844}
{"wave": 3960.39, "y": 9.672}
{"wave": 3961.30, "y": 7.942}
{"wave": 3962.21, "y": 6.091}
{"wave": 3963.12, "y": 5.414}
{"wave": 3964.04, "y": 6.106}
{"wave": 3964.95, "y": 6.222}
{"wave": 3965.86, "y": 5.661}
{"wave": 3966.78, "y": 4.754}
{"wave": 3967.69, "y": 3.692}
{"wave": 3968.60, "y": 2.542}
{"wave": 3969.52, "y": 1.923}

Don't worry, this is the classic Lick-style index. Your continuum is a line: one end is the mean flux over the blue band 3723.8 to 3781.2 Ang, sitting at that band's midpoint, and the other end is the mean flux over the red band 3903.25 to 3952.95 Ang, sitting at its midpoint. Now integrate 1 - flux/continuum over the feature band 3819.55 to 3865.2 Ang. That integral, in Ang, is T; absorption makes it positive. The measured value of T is 7.1 Ang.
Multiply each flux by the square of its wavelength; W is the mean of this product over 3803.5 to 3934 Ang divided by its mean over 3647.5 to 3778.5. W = 0.95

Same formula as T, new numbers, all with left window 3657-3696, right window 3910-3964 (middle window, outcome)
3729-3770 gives 8.71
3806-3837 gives 6.07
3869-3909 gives 1.67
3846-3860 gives 0.83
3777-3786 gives -2.47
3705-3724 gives 4.13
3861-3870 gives 0.82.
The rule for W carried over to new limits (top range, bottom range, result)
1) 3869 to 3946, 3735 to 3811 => 0.91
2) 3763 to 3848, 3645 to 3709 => 0.93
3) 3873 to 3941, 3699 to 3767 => 1.05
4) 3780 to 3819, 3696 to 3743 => 1.24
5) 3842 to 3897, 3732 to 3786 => 0.96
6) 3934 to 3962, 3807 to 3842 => 1.25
